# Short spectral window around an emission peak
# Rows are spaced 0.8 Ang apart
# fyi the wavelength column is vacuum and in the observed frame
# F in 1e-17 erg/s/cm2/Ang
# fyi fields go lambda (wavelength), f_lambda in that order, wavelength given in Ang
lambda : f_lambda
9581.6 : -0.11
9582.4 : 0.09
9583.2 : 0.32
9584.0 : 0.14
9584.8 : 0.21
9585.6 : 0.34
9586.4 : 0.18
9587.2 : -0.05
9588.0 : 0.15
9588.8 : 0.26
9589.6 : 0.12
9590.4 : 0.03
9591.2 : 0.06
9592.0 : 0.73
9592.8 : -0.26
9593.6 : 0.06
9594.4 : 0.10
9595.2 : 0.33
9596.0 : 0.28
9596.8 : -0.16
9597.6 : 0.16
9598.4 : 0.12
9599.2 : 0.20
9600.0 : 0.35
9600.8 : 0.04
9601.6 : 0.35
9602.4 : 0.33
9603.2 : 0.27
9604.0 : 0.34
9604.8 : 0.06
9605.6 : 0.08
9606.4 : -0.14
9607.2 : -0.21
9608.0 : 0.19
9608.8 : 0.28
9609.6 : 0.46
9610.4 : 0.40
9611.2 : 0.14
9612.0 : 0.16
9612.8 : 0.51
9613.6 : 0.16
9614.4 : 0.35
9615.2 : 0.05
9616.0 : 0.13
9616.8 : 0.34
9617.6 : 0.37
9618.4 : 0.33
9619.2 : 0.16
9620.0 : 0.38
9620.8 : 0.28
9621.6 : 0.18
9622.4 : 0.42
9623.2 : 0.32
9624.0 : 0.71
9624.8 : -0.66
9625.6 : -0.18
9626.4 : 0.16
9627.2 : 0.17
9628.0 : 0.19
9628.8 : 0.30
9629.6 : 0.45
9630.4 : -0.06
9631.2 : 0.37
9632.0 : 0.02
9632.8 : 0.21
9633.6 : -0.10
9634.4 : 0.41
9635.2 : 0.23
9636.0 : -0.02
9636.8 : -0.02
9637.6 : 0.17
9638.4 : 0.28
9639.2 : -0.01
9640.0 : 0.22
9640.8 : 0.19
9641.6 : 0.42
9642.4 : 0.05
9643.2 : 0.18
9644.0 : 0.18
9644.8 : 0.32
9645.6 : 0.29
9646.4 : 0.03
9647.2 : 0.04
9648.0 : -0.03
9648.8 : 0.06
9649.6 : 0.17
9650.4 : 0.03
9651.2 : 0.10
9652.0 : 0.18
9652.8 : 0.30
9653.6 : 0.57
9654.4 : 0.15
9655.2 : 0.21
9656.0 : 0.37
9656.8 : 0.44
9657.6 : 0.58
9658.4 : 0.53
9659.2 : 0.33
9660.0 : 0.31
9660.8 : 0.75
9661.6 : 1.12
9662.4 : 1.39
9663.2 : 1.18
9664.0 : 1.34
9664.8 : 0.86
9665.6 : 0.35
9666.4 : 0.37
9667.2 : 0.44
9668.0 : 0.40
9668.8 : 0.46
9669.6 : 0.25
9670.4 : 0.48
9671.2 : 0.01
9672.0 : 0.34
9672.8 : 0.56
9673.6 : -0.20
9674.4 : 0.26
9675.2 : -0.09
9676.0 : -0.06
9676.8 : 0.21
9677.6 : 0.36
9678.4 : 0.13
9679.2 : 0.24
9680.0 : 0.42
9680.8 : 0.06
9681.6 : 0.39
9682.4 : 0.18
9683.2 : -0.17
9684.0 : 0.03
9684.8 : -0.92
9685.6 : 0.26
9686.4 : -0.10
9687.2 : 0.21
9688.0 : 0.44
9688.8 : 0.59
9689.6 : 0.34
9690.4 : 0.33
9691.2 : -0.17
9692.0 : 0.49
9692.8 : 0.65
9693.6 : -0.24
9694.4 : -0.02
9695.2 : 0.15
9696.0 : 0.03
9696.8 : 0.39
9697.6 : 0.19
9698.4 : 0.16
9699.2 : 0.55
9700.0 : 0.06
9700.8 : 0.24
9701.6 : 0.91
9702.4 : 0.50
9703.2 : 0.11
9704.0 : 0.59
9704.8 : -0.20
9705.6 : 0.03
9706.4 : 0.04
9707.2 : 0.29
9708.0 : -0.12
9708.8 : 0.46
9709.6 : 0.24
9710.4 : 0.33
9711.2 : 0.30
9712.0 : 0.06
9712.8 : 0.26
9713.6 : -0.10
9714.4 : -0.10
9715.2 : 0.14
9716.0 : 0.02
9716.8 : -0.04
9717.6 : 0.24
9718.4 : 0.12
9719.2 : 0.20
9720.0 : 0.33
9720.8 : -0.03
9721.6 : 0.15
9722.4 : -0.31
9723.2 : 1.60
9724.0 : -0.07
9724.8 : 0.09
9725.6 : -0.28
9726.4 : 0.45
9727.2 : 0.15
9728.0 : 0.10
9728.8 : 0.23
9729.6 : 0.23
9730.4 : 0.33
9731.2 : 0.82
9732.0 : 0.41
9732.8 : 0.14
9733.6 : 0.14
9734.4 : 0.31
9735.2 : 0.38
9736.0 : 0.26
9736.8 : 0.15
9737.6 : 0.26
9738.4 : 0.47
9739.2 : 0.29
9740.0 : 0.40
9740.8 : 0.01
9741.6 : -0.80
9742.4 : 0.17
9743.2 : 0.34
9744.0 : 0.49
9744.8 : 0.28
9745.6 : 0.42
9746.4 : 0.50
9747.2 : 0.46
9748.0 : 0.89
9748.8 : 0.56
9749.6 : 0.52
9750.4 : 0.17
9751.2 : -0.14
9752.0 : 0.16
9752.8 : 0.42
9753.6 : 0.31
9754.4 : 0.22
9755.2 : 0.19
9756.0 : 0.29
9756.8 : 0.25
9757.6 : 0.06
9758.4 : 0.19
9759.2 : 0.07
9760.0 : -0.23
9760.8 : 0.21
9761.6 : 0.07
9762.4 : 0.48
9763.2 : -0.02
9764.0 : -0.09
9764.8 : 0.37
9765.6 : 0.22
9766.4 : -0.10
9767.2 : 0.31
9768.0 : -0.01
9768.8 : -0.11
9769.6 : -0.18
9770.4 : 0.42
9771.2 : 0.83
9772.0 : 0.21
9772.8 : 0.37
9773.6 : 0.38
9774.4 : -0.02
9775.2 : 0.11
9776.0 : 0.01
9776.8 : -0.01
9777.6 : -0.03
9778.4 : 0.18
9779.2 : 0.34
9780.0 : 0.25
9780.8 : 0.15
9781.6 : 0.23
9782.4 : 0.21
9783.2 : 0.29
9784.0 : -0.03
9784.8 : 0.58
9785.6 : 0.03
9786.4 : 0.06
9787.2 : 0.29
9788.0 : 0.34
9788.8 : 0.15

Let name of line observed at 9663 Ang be H-beta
